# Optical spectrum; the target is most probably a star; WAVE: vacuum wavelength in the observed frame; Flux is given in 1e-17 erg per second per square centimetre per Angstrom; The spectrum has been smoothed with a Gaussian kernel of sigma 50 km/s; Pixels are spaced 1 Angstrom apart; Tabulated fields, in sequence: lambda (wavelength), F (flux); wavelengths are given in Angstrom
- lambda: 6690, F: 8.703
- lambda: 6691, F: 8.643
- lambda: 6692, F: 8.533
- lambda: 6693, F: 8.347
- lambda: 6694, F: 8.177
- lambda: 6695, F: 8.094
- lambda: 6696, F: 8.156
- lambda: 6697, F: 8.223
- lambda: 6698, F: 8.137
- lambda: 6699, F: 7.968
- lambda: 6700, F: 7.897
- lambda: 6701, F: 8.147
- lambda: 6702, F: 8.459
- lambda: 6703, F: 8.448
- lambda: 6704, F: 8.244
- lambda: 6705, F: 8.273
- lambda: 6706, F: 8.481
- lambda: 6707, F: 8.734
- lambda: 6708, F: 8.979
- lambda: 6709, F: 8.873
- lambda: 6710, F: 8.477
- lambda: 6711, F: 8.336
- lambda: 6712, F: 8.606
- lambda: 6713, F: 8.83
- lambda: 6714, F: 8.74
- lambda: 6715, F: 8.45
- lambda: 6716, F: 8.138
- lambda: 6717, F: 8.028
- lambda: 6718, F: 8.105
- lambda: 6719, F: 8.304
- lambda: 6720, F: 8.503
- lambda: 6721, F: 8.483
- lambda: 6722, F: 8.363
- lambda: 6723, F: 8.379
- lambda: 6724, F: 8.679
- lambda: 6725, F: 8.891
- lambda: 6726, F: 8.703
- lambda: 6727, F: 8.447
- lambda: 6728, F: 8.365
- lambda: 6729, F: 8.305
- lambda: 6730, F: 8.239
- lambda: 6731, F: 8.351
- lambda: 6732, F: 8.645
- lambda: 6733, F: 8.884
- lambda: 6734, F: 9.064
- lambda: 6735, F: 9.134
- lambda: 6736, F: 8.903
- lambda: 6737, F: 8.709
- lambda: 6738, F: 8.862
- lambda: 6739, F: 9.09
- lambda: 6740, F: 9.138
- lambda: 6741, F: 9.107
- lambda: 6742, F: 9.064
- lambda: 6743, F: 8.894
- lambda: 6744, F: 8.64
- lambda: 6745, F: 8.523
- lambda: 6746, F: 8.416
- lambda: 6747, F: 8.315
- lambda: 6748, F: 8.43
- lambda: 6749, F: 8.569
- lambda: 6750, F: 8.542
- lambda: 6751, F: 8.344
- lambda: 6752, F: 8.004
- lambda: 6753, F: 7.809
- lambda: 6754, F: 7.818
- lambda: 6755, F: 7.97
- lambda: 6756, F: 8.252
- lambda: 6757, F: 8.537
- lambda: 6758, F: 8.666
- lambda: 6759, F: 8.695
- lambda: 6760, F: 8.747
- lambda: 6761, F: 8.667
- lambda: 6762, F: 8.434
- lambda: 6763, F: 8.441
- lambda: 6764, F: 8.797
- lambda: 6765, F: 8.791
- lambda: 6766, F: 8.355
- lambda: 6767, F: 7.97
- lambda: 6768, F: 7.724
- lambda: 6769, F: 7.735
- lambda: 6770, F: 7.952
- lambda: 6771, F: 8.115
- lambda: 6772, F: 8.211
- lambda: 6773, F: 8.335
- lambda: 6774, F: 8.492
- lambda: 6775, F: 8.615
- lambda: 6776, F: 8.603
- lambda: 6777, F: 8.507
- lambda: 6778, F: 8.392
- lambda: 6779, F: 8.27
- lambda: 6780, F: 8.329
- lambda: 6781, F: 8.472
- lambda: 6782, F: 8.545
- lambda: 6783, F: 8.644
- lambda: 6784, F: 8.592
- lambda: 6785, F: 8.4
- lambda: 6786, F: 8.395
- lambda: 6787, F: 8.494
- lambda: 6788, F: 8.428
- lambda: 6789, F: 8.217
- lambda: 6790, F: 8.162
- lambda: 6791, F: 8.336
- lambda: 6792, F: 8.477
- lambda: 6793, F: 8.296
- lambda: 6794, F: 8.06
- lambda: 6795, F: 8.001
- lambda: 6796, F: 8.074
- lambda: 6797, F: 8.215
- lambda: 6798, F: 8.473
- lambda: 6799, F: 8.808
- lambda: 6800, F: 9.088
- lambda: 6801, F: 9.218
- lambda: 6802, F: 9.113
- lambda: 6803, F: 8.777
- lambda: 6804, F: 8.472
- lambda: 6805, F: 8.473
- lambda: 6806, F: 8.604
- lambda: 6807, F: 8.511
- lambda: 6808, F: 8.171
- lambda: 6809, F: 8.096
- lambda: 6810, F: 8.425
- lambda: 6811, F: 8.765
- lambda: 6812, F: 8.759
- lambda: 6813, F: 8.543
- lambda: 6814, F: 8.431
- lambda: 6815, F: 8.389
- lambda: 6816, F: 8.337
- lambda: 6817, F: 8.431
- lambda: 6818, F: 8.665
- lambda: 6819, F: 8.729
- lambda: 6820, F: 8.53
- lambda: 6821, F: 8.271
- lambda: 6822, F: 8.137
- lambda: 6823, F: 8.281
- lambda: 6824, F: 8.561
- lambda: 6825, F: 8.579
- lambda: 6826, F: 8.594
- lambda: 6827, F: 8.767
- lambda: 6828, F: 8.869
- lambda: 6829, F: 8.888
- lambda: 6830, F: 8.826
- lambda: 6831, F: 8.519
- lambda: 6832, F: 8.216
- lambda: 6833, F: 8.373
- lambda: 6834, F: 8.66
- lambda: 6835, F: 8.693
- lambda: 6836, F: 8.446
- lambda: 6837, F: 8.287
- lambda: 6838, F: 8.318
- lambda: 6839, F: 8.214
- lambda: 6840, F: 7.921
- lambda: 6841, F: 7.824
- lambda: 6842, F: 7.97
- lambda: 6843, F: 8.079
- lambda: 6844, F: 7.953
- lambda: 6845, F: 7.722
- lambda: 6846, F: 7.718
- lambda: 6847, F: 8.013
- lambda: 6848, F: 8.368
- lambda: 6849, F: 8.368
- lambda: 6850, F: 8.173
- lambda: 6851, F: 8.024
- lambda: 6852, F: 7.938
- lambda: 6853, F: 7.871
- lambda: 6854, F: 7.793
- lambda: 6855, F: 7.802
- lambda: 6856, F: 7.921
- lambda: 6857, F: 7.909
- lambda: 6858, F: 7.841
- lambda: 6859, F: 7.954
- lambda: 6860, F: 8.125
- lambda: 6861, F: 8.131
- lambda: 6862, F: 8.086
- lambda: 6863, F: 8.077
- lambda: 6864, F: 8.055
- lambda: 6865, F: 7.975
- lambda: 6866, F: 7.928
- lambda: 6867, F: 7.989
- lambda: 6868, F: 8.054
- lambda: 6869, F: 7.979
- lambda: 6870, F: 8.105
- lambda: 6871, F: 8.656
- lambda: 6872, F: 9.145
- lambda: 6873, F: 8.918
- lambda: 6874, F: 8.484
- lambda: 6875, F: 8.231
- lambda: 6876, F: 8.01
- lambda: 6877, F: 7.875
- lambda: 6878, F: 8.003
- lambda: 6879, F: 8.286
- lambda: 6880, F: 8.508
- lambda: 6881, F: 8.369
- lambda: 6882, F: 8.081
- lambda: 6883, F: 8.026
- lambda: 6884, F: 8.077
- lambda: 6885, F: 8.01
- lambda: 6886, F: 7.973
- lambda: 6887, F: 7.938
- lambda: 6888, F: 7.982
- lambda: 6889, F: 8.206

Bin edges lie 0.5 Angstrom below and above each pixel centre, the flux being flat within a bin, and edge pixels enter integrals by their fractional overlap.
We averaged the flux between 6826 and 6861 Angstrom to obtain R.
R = 8.19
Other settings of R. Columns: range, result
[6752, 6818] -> 8.41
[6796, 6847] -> 8.45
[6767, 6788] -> 8.33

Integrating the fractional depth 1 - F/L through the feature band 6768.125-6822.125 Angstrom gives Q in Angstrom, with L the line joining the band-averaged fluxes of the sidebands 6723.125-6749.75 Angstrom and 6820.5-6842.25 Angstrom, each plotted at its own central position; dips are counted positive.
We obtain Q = 0.6 Angstrom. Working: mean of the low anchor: 8.7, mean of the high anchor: 8.42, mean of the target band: 8.43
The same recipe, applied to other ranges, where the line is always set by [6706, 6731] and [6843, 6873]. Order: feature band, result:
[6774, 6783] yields -0.18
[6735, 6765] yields -0.64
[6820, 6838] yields -0.80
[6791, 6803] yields -0.40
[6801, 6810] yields -0.36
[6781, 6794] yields -0.19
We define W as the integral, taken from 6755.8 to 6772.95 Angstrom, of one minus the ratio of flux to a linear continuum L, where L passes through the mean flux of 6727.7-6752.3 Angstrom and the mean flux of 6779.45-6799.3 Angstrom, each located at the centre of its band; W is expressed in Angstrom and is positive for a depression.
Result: 0.3 Angstrom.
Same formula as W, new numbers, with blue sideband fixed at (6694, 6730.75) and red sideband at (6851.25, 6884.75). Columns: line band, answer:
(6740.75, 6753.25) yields -0.3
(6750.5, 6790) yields -0.3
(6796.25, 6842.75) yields -1.6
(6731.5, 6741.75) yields -0.7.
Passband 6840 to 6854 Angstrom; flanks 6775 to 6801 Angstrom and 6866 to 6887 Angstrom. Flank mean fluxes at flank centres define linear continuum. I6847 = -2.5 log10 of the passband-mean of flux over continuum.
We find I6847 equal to 0.04 mag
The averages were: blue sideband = 8.43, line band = 7.99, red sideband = 8.22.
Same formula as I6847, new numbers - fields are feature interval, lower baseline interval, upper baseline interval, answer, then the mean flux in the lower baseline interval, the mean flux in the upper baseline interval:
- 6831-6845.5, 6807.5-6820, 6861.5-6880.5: 0.02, 8.48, 8.23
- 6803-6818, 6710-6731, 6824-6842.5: 0.00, 8.44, 8.45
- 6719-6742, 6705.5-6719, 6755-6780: -0.03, 8.51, 8.38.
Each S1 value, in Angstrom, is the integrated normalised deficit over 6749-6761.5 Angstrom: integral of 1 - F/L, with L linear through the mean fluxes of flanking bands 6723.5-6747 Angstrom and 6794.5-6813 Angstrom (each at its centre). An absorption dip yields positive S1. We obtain 0.5 Angstrom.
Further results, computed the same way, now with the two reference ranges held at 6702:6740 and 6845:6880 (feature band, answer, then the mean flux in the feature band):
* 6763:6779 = 0.2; 8.31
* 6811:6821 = -0.3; 8.53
